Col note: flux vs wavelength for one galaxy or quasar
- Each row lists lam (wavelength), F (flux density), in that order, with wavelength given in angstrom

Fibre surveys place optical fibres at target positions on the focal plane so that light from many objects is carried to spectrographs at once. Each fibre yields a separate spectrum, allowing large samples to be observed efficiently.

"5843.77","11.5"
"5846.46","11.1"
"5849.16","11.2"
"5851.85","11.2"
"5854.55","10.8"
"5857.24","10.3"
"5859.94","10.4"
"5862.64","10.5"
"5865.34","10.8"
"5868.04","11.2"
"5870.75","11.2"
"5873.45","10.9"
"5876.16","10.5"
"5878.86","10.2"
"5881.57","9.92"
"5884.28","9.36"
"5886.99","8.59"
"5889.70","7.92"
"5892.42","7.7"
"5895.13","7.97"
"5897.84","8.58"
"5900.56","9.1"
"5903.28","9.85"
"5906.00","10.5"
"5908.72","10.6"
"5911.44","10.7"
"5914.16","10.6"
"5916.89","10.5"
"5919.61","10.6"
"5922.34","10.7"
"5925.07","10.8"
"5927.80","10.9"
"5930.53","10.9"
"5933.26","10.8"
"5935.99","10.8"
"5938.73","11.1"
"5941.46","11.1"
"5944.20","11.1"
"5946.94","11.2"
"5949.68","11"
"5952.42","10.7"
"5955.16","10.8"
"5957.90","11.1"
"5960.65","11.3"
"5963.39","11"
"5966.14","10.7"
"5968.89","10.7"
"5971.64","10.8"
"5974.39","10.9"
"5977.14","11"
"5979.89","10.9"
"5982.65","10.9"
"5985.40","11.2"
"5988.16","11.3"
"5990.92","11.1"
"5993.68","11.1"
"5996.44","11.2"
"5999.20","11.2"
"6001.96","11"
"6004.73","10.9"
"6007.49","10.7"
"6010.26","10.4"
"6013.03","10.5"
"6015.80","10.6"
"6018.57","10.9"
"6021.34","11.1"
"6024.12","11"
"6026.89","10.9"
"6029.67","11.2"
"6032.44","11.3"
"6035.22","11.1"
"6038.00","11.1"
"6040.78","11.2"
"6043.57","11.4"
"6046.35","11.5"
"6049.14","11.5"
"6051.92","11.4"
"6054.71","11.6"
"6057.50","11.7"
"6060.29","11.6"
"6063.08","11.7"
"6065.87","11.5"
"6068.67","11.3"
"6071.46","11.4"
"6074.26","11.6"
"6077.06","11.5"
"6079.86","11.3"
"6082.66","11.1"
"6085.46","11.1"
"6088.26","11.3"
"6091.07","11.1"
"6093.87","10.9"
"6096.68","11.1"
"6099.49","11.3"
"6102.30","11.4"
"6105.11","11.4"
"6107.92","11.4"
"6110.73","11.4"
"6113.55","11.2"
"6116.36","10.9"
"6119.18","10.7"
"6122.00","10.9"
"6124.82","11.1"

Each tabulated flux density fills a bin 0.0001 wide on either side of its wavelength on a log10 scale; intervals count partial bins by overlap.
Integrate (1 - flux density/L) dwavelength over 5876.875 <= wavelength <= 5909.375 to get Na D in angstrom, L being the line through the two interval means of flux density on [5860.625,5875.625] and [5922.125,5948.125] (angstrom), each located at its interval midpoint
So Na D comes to 5.1 angstrom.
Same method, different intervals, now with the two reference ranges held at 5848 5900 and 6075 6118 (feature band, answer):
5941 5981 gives -1.9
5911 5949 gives -2.2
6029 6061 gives -1.3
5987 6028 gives -0.8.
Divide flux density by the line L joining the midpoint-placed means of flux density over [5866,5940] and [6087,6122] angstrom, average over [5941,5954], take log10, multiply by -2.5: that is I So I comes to -0.069 mag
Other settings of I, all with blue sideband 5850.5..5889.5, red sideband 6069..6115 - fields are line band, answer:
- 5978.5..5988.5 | -0.023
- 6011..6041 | 0.003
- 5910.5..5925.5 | -0.009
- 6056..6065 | -0.049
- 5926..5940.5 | -0.030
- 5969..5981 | -0.010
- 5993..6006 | -0.019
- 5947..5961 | -0.028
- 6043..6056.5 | -0.037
